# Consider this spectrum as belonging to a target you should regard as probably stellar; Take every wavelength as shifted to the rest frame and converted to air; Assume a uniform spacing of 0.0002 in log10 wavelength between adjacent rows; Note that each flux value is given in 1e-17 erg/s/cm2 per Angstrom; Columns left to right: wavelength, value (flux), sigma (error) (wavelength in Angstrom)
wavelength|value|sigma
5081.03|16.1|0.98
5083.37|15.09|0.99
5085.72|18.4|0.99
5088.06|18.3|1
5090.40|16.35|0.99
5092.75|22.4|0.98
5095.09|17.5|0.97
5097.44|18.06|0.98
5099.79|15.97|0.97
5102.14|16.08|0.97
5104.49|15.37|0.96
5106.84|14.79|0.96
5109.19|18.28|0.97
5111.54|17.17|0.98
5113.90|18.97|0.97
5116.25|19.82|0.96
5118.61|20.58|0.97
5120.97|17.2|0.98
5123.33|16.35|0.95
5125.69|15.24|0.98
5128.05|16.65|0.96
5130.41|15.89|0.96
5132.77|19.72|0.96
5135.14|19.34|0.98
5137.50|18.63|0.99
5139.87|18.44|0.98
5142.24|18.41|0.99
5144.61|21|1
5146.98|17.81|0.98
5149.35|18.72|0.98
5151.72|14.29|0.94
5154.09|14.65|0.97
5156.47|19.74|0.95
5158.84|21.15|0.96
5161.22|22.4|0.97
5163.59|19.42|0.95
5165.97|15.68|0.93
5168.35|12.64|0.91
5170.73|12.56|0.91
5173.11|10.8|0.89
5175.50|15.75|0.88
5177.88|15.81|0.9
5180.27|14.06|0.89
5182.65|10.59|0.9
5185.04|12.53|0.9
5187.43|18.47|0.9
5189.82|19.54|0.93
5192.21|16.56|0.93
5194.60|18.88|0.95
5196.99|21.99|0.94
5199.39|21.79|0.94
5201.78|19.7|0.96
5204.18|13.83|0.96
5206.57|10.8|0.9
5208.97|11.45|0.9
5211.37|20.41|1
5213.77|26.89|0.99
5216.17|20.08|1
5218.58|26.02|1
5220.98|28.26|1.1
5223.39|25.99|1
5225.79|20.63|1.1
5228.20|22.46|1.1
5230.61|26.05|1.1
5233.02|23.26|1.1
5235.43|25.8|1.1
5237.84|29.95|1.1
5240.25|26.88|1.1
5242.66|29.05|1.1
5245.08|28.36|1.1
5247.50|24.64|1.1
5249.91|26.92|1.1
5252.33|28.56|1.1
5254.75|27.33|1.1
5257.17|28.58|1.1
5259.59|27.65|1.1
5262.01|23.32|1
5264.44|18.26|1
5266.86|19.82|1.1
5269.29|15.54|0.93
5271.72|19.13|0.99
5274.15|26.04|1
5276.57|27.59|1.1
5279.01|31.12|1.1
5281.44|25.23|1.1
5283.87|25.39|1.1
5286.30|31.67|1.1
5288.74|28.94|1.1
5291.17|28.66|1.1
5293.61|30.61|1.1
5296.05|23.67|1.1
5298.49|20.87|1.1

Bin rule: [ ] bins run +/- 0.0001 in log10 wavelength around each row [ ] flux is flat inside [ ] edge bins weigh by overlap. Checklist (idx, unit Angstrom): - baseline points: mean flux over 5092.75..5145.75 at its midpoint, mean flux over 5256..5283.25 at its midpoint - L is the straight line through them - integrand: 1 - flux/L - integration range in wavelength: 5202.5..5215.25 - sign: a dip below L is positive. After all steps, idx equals 2.7 Angstrom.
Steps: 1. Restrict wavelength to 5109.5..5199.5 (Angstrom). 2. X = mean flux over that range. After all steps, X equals 17.3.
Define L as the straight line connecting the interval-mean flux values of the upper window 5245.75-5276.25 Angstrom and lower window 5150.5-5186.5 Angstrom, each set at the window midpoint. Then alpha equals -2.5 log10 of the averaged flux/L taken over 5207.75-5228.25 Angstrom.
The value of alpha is -0.120 mag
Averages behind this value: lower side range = 15.5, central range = 22.5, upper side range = 24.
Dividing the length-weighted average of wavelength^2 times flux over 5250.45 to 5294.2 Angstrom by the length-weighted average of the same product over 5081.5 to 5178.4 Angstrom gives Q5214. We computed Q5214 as 1.6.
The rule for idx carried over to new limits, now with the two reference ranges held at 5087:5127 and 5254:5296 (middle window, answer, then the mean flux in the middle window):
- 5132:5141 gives -0.03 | 19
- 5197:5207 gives 2.00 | 17.6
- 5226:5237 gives -0.37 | 24.2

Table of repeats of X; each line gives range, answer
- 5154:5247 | 19.9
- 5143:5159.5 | 18.1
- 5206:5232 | 22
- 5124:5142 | 17.7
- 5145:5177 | 16.7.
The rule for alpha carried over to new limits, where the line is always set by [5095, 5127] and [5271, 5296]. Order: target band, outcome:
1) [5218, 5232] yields -0.039 mag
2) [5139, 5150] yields 0.018 mag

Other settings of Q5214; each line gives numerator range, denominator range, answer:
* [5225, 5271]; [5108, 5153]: 1.44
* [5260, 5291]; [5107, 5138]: 1.46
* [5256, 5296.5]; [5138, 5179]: 1.56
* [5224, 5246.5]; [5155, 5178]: 1.60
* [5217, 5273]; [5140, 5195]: 1.54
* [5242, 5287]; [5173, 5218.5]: 1.51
